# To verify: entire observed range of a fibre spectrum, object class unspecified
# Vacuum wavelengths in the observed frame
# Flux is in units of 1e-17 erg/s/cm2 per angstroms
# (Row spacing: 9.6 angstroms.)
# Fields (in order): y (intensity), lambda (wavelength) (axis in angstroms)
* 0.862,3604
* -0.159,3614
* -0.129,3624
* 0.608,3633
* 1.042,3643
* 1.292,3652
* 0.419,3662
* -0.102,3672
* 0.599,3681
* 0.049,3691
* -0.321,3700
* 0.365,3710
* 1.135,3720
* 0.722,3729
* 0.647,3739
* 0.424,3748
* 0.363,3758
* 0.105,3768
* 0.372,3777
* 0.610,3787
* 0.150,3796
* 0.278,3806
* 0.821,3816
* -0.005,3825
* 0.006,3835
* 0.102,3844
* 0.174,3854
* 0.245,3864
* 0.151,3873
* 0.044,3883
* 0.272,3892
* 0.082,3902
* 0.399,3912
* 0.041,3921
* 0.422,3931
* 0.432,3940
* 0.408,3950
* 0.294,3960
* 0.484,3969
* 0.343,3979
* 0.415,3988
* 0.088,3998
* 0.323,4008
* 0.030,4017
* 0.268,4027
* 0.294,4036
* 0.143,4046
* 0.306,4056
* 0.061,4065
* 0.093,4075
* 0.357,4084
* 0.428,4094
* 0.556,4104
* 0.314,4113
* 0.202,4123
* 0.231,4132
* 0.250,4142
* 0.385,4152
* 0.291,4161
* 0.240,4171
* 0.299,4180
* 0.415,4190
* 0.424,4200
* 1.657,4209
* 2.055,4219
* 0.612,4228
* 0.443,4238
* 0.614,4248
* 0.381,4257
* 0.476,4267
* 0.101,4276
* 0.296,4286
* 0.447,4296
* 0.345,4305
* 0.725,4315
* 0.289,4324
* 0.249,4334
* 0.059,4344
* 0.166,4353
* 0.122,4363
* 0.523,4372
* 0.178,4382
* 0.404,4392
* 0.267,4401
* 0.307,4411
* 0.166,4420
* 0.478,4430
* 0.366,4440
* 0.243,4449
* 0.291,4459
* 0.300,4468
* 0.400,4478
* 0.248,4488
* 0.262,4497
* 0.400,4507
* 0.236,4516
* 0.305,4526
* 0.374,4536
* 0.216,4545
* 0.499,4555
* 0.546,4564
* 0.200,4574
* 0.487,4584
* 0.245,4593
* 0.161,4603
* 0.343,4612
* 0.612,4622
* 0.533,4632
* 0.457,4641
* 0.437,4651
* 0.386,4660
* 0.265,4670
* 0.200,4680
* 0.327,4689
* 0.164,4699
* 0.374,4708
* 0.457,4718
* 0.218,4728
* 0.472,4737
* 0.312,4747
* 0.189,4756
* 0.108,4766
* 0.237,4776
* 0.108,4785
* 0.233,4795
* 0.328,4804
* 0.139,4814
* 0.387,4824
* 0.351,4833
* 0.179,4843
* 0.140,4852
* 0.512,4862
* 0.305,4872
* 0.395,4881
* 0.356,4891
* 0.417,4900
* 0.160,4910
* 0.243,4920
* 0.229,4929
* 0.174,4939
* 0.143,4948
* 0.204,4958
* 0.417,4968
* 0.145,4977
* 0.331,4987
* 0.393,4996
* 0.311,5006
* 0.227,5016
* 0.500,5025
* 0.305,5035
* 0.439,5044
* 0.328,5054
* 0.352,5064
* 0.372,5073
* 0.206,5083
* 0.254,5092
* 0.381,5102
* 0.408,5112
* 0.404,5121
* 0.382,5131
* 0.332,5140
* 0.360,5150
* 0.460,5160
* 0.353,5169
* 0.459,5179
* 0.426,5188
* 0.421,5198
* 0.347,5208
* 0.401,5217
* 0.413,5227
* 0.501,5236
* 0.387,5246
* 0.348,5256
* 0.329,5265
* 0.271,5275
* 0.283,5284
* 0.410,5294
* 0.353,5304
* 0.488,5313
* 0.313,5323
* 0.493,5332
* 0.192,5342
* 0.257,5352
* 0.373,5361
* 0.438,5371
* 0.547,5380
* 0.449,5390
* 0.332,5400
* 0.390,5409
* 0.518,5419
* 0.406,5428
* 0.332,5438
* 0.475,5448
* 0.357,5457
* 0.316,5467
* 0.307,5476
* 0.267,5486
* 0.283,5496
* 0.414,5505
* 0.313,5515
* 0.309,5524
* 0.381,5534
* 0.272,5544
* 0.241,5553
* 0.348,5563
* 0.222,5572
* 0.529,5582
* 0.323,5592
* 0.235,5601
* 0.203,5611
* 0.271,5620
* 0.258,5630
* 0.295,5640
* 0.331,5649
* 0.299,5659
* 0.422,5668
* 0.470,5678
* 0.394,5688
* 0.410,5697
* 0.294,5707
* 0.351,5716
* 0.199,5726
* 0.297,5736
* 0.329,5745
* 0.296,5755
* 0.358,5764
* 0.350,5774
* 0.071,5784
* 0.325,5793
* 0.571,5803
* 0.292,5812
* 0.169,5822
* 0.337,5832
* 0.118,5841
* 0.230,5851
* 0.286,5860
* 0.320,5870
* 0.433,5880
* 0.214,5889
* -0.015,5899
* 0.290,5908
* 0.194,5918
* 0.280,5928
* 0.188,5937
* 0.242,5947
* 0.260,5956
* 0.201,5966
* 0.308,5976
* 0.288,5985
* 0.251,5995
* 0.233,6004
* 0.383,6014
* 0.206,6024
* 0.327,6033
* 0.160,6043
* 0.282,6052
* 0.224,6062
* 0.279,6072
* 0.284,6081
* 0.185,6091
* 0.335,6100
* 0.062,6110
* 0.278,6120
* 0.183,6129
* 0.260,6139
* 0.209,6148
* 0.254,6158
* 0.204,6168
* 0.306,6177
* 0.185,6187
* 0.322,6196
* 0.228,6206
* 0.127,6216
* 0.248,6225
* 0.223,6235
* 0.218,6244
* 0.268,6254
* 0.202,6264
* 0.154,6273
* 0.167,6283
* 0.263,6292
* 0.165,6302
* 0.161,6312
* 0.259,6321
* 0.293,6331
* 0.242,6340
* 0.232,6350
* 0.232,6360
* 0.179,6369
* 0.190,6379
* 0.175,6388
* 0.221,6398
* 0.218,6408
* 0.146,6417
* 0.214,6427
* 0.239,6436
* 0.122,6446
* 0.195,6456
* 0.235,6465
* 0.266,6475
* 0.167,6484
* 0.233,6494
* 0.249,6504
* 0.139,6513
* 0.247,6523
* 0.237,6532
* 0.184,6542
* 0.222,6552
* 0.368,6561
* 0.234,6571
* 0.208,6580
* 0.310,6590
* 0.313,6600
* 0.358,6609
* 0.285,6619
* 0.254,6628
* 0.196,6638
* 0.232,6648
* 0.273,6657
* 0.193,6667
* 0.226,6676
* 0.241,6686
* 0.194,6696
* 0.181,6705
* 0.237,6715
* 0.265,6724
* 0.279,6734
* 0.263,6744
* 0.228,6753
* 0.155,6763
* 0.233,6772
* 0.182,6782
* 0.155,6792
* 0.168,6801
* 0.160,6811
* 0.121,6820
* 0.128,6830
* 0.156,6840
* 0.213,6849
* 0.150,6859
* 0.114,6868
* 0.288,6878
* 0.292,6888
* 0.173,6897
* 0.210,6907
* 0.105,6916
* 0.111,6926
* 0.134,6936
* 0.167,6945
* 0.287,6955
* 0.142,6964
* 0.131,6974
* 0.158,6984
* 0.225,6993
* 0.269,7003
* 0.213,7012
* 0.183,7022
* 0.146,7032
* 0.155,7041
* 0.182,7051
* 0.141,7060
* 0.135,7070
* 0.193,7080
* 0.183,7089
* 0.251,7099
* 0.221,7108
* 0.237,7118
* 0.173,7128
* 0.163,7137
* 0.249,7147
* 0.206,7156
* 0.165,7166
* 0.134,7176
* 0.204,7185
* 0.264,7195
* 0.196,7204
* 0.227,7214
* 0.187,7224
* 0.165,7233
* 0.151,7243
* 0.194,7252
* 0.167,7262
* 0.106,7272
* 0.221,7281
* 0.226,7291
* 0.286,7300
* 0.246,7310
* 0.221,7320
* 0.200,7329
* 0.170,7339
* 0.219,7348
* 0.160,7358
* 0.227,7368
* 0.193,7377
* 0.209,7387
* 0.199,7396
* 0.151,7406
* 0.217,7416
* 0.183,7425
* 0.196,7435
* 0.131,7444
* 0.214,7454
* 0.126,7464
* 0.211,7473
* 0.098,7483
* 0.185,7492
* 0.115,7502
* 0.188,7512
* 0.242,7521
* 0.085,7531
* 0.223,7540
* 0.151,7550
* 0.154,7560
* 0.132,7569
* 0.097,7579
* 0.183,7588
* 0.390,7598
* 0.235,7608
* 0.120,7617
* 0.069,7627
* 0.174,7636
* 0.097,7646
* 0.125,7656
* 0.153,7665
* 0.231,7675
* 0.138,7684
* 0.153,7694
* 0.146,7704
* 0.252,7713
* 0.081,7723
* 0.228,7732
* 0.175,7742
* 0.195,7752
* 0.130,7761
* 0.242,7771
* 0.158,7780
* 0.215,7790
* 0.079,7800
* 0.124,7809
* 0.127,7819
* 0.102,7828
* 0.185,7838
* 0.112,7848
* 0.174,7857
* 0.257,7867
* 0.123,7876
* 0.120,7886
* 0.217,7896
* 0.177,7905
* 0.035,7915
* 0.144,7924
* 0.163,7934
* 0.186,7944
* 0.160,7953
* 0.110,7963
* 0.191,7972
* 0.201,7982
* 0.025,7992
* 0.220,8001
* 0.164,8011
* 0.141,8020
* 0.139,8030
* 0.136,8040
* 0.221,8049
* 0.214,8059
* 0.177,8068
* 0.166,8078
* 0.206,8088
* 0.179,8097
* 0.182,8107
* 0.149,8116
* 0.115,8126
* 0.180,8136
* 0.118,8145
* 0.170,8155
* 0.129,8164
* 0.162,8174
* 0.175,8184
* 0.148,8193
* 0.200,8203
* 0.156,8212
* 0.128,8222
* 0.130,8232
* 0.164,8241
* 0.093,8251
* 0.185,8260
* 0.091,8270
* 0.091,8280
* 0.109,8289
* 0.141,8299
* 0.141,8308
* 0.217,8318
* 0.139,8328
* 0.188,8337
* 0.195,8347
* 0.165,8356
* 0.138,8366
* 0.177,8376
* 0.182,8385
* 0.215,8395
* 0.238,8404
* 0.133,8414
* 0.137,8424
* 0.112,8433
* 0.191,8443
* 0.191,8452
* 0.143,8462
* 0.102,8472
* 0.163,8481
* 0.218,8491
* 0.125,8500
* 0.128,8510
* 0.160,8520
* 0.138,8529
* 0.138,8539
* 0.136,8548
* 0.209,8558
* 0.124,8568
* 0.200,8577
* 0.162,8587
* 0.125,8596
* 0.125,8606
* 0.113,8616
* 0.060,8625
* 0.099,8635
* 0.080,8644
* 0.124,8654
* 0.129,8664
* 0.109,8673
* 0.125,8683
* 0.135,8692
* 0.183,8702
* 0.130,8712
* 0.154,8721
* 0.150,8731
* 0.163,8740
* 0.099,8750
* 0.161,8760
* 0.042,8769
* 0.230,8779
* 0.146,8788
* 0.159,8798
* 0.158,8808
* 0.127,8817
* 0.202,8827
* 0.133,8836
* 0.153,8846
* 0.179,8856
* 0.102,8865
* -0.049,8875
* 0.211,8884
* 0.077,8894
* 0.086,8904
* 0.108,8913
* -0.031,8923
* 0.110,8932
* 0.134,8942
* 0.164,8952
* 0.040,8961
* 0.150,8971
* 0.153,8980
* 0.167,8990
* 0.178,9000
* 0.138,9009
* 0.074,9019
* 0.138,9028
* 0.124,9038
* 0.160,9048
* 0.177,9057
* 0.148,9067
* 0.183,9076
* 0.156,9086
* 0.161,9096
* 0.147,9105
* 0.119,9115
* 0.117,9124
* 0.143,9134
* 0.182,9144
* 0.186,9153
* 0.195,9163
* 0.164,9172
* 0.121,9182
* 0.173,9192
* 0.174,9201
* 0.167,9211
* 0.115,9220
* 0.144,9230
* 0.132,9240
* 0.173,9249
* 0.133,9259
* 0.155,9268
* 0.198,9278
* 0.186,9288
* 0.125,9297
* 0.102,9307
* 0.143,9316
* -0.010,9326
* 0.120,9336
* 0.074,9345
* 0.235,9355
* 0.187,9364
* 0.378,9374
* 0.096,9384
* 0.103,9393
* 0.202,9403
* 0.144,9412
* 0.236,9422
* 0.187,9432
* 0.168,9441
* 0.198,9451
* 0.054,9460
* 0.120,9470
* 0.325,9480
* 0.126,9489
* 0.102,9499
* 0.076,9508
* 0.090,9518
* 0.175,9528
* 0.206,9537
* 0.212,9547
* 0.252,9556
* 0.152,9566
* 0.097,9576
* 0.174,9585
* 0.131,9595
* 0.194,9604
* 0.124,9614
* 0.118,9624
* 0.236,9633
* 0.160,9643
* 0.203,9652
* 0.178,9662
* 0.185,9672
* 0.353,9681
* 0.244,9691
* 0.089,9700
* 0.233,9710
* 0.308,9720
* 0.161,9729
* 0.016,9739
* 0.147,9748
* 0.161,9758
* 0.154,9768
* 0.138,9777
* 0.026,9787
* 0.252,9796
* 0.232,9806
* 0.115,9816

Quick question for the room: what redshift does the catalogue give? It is 2.462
